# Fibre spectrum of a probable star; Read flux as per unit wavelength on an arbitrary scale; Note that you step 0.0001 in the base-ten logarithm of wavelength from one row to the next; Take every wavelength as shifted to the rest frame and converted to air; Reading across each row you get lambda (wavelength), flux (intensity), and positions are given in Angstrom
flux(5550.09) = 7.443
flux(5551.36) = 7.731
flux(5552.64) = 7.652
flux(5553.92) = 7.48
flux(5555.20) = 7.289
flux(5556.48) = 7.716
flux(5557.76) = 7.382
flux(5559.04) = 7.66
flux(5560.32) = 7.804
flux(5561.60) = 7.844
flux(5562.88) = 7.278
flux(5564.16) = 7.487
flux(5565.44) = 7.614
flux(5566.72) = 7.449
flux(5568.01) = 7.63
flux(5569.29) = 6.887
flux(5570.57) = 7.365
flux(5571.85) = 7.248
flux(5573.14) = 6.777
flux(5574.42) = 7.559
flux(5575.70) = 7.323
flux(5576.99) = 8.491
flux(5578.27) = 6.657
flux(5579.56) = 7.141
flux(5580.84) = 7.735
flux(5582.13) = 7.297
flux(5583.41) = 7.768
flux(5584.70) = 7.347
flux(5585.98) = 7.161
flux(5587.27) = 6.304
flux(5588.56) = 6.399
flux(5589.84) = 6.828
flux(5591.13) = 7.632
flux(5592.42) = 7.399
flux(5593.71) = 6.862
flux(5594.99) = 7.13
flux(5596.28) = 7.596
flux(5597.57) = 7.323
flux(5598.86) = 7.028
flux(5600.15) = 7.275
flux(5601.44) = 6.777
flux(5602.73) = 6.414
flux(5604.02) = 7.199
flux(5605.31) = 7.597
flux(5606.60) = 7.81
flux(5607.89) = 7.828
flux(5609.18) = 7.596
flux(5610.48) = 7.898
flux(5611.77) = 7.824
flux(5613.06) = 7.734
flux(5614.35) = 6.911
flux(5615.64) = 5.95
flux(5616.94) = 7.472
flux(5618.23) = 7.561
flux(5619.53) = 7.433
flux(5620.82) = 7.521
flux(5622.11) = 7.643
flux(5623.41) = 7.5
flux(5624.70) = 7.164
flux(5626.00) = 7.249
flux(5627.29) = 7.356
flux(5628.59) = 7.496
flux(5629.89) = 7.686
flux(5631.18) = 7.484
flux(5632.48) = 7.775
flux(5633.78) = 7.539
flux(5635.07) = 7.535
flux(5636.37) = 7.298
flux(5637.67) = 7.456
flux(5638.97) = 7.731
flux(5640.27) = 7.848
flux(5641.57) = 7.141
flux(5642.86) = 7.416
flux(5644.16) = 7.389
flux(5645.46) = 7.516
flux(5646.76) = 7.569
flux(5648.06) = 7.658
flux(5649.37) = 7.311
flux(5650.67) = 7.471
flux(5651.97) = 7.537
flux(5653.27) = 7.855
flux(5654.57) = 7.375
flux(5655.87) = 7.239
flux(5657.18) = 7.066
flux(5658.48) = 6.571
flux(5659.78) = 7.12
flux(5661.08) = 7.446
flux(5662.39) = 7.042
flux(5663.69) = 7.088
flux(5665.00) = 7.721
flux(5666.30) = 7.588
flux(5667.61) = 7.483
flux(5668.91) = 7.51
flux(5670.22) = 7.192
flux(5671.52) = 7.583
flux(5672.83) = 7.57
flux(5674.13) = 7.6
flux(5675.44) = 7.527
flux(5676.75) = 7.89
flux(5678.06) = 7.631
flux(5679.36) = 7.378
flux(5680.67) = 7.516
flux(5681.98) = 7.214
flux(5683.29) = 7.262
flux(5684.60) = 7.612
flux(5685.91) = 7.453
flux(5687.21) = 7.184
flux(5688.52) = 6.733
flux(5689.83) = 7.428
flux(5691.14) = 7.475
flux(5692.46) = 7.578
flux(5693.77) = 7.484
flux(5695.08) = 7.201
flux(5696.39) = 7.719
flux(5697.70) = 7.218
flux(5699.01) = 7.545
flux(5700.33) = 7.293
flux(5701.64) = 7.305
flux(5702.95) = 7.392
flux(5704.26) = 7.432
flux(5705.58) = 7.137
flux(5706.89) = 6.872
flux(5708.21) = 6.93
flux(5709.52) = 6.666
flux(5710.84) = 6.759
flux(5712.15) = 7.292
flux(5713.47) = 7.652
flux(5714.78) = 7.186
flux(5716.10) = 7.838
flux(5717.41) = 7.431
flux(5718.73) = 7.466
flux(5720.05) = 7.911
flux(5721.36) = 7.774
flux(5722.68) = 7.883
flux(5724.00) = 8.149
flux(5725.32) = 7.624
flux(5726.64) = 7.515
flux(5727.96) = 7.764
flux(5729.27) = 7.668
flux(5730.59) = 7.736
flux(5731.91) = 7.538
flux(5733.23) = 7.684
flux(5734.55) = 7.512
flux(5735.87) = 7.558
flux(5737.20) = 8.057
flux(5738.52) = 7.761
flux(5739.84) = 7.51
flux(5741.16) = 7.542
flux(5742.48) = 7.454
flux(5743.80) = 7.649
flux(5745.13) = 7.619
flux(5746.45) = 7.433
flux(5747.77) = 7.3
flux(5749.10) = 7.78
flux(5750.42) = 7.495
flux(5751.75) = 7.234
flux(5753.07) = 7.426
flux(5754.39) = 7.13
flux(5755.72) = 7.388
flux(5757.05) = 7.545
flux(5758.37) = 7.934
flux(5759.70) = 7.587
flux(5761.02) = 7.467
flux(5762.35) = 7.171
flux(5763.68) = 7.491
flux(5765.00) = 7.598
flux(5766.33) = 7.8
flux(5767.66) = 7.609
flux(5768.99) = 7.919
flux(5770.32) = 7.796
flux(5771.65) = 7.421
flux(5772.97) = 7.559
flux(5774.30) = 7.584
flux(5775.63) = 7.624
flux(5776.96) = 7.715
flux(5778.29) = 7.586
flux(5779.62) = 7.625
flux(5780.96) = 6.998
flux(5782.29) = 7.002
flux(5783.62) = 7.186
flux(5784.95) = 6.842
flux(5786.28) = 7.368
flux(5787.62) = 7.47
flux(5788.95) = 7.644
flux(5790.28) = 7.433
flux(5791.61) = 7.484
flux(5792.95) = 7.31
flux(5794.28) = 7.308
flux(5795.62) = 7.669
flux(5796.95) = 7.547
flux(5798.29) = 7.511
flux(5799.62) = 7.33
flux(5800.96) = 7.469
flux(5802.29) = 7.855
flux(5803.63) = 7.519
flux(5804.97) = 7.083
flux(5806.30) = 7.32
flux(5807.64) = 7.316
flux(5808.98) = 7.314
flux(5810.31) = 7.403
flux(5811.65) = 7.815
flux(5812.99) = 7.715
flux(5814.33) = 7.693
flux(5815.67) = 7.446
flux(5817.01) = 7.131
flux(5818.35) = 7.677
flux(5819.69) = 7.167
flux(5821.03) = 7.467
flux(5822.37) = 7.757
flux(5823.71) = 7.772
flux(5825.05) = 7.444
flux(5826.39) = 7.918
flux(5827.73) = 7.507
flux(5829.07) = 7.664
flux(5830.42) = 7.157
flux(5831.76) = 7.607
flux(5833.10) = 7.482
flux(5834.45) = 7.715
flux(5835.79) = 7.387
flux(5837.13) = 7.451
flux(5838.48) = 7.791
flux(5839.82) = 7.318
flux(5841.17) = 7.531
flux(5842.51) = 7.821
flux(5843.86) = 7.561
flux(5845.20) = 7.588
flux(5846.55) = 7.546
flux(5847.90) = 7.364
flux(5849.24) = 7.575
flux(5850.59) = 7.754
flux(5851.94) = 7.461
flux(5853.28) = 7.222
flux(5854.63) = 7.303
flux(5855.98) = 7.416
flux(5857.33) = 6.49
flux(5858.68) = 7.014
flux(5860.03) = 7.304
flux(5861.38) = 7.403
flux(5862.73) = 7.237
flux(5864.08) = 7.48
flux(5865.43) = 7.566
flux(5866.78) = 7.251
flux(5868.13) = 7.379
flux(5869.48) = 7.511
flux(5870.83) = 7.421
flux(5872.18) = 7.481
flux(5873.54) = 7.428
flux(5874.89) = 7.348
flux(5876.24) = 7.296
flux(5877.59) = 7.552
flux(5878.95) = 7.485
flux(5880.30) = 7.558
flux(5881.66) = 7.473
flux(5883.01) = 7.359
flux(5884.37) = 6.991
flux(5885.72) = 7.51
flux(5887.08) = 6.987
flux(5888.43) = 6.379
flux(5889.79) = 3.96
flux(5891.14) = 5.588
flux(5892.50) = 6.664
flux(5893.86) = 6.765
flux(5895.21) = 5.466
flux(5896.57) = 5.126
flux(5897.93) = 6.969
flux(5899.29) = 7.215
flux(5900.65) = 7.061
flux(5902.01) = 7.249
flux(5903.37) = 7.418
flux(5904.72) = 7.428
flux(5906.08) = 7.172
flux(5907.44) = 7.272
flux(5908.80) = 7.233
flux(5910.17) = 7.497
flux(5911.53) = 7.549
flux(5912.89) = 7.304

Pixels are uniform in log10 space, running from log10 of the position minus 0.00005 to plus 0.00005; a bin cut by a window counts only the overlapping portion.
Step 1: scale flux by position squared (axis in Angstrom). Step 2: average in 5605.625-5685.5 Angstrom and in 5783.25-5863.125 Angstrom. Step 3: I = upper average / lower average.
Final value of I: 1.1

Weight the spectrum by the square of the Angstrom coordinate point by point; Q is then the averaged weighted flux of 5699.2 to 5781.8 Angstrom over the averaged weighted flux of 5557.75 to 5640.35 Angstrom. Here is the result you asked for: 1.07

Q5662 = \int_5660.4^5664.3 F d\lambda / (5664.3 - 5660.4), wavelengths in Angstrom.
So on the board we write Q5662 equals 7.19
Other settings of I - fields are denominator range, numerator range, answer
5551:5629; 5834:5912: 1.08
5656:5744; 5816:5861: 1.05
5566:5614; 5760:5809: 1.09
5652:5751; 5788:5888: 1.05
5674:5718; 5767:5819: 1.05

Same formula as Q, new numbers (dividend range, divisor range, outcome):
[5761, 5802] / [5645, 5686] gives 1.05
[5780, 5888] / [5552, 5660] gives 1.09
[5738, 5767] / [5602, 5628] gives 1.07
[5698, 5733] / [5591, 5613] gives 1.05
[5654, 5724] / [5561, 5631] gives 1.04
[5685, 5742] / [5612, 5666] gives 1.04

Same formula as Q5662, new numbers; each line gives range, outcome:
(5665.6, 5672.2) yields 7.48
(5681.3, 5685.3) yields 7.35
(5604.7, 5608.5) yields 7.75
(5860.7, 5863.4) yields 7.32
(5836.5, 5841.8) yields 7.51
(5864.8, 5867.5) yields 7.41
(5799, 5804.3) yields 7.54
